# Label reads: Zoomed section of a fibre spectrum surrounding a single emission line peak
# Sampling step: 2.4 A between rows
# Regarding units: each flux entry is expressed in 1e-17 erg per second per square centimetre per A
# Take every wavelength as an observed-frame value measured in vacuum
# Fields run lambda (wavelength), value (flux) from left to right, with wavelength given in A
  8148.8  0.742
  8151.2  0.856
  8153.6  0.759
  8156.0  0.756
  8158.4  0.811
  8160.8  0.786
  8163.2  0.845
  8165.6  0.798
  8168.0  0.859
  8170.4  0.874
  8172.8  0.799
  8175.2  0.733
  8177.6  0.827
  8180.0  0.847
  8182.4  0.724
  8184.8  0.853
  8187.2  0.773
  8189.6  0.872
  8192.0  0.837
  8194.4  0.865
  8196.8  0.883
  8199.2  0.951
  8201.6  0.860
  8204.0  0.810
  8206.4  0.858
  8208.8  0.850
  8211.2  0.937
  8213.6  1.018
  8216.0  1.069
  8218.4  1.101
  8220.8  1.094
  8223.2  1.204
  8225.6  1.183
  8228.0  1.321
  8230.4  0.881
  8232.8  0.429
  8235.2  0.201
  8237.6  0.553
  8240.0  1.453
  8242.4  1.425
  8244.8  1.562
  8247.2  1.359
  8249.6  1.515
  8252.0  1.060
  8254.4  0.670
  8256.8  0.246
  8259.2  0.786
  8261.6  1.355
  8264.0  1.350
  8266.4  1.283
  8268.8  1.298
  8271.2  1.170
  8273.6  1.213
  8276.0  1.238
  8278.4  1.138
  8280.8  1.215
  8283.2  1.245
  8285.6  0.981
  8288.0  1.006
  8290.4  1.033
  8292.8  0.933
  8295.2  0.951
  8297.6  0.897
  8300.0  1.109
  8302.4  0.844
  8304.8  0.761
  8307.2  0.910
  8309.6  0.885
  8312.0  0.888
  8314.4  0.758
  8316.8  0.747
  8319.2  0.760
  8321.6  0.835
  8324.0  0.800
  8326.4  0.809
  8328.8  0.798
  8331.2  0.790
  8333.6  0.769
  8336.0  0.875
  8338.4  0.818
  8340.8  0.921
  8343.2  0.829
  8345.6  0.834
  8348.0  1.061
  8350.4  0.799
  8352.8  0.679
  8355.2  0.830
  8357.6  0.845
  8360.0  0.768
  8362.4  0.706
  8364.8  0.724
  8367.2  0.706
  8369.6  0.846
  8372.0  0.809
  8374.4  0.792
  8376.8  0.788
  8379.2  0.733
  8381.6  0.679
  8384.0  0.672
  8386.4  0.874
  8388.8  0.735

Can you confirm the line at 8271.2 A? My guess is Mg II 2798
